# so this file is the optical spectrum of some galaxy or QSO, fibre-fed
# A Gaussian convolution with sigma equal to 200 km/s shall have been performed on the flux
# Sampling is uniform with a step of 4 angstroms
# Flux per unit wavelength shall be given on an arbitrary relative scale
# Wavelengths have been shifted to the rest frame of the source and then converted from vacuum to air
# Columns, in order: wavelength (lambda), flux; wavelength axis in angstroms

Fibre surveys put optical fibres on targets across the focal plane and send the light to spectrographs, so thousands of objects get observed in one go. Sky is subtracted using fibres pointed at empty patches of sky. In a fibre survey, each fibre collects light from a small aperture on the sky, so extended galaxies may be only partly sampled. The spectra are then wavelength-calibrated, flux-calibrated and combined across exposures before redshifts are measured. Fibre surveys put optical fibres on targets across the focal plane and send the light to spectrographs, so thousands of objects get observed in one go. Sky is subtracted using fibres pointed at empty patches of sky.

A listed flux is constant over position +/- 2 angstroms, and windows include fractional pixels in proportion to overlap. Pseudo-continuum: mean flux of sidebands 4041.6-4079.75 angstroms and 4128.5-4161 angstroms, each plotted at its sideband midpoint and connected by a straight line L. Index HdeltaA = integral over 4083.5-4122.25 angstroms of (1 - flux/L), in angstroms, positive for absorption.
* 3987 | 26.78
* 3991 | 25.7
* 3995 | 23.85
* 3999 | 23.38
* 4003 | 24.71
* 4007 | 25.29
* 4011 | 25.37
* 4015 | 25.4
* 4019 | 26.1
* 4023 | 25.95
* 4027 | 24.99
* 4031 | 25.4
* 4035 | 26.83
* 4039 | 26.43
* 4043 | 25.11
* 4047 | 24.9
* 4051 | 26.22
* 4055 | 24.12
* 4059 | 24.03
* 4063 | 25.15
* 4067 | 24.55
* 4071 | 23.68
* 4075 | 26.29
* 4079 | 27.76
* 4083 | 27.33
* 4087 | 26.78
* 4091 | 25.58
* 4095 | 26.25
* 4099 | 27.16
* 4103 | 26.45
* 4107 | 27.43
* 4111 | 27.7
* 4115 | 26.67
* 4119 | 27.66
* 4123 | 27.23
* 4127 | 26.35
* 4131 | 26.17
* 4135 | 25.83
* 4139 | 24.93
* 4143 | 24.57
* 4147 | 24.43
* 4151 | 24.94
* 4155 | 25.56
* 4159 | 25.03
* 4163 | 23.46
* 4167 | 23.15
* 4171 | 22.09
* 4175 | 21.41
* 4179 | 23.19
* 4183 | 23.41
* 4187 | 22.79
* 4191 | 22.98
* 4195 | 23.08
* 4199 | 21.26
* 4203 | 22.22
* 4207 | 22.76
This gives -2.7 angstroms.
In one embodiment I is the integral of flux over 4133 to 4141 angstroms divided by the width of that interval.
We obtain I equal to 25.4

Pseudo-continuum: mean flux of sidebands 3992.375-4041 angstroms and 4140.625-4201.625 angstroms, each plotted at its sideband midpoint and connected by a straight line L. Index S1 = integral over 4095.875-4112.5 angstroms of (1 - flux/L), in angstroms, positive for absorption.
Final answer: -2.0 angstroms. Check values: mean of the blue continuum 25.3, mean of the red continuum 23.4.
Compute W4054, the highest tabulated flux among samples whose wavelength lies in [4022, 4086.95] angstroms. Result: 27.76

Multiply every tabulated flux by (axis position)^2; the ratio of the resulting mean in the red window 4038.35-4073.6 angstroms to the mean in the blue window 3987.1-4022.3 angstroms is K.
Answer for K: 1.02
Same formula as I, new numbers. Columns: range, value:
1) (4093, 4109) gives 26.8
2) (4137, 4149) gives 24.6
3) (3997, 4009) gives 24.5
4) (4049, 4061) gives 24.8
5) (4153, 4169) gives 24.3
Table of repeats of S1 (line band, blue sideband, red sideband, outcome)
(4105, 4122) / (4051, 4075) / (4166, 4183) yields -2.6 angstroms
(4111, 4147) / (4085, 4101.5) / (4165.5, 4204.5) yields -1.8 angstroms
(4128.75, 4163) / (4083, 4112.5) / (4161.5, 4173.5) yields -1.5 angstroms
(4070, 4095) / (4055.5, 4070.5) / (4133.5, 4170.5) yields -1.9 angstroms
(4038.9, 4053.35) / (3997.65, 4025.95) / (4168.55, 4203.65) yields -0.5 angstroms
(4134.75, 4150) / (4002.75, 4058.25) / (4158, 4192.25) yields -0.8 angstroms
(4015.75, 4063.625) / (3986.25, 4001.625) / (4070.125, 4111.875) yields 0.4 angstroms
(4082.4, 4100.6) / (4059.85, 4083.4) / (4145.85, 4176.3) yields -1.0 angstroms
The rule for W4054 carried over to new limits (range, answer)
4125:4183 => 26.35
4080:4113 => 27.7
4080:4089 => 27.33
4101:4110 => 27.43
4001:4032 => 26.1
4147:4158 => 25.56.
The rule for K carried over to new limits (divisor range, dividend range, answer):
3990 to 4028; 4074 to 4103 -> 1.11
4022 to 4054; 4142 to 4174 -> 0.99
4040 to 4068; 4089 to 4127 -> 1.11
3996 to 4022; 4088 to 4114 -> 1.12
